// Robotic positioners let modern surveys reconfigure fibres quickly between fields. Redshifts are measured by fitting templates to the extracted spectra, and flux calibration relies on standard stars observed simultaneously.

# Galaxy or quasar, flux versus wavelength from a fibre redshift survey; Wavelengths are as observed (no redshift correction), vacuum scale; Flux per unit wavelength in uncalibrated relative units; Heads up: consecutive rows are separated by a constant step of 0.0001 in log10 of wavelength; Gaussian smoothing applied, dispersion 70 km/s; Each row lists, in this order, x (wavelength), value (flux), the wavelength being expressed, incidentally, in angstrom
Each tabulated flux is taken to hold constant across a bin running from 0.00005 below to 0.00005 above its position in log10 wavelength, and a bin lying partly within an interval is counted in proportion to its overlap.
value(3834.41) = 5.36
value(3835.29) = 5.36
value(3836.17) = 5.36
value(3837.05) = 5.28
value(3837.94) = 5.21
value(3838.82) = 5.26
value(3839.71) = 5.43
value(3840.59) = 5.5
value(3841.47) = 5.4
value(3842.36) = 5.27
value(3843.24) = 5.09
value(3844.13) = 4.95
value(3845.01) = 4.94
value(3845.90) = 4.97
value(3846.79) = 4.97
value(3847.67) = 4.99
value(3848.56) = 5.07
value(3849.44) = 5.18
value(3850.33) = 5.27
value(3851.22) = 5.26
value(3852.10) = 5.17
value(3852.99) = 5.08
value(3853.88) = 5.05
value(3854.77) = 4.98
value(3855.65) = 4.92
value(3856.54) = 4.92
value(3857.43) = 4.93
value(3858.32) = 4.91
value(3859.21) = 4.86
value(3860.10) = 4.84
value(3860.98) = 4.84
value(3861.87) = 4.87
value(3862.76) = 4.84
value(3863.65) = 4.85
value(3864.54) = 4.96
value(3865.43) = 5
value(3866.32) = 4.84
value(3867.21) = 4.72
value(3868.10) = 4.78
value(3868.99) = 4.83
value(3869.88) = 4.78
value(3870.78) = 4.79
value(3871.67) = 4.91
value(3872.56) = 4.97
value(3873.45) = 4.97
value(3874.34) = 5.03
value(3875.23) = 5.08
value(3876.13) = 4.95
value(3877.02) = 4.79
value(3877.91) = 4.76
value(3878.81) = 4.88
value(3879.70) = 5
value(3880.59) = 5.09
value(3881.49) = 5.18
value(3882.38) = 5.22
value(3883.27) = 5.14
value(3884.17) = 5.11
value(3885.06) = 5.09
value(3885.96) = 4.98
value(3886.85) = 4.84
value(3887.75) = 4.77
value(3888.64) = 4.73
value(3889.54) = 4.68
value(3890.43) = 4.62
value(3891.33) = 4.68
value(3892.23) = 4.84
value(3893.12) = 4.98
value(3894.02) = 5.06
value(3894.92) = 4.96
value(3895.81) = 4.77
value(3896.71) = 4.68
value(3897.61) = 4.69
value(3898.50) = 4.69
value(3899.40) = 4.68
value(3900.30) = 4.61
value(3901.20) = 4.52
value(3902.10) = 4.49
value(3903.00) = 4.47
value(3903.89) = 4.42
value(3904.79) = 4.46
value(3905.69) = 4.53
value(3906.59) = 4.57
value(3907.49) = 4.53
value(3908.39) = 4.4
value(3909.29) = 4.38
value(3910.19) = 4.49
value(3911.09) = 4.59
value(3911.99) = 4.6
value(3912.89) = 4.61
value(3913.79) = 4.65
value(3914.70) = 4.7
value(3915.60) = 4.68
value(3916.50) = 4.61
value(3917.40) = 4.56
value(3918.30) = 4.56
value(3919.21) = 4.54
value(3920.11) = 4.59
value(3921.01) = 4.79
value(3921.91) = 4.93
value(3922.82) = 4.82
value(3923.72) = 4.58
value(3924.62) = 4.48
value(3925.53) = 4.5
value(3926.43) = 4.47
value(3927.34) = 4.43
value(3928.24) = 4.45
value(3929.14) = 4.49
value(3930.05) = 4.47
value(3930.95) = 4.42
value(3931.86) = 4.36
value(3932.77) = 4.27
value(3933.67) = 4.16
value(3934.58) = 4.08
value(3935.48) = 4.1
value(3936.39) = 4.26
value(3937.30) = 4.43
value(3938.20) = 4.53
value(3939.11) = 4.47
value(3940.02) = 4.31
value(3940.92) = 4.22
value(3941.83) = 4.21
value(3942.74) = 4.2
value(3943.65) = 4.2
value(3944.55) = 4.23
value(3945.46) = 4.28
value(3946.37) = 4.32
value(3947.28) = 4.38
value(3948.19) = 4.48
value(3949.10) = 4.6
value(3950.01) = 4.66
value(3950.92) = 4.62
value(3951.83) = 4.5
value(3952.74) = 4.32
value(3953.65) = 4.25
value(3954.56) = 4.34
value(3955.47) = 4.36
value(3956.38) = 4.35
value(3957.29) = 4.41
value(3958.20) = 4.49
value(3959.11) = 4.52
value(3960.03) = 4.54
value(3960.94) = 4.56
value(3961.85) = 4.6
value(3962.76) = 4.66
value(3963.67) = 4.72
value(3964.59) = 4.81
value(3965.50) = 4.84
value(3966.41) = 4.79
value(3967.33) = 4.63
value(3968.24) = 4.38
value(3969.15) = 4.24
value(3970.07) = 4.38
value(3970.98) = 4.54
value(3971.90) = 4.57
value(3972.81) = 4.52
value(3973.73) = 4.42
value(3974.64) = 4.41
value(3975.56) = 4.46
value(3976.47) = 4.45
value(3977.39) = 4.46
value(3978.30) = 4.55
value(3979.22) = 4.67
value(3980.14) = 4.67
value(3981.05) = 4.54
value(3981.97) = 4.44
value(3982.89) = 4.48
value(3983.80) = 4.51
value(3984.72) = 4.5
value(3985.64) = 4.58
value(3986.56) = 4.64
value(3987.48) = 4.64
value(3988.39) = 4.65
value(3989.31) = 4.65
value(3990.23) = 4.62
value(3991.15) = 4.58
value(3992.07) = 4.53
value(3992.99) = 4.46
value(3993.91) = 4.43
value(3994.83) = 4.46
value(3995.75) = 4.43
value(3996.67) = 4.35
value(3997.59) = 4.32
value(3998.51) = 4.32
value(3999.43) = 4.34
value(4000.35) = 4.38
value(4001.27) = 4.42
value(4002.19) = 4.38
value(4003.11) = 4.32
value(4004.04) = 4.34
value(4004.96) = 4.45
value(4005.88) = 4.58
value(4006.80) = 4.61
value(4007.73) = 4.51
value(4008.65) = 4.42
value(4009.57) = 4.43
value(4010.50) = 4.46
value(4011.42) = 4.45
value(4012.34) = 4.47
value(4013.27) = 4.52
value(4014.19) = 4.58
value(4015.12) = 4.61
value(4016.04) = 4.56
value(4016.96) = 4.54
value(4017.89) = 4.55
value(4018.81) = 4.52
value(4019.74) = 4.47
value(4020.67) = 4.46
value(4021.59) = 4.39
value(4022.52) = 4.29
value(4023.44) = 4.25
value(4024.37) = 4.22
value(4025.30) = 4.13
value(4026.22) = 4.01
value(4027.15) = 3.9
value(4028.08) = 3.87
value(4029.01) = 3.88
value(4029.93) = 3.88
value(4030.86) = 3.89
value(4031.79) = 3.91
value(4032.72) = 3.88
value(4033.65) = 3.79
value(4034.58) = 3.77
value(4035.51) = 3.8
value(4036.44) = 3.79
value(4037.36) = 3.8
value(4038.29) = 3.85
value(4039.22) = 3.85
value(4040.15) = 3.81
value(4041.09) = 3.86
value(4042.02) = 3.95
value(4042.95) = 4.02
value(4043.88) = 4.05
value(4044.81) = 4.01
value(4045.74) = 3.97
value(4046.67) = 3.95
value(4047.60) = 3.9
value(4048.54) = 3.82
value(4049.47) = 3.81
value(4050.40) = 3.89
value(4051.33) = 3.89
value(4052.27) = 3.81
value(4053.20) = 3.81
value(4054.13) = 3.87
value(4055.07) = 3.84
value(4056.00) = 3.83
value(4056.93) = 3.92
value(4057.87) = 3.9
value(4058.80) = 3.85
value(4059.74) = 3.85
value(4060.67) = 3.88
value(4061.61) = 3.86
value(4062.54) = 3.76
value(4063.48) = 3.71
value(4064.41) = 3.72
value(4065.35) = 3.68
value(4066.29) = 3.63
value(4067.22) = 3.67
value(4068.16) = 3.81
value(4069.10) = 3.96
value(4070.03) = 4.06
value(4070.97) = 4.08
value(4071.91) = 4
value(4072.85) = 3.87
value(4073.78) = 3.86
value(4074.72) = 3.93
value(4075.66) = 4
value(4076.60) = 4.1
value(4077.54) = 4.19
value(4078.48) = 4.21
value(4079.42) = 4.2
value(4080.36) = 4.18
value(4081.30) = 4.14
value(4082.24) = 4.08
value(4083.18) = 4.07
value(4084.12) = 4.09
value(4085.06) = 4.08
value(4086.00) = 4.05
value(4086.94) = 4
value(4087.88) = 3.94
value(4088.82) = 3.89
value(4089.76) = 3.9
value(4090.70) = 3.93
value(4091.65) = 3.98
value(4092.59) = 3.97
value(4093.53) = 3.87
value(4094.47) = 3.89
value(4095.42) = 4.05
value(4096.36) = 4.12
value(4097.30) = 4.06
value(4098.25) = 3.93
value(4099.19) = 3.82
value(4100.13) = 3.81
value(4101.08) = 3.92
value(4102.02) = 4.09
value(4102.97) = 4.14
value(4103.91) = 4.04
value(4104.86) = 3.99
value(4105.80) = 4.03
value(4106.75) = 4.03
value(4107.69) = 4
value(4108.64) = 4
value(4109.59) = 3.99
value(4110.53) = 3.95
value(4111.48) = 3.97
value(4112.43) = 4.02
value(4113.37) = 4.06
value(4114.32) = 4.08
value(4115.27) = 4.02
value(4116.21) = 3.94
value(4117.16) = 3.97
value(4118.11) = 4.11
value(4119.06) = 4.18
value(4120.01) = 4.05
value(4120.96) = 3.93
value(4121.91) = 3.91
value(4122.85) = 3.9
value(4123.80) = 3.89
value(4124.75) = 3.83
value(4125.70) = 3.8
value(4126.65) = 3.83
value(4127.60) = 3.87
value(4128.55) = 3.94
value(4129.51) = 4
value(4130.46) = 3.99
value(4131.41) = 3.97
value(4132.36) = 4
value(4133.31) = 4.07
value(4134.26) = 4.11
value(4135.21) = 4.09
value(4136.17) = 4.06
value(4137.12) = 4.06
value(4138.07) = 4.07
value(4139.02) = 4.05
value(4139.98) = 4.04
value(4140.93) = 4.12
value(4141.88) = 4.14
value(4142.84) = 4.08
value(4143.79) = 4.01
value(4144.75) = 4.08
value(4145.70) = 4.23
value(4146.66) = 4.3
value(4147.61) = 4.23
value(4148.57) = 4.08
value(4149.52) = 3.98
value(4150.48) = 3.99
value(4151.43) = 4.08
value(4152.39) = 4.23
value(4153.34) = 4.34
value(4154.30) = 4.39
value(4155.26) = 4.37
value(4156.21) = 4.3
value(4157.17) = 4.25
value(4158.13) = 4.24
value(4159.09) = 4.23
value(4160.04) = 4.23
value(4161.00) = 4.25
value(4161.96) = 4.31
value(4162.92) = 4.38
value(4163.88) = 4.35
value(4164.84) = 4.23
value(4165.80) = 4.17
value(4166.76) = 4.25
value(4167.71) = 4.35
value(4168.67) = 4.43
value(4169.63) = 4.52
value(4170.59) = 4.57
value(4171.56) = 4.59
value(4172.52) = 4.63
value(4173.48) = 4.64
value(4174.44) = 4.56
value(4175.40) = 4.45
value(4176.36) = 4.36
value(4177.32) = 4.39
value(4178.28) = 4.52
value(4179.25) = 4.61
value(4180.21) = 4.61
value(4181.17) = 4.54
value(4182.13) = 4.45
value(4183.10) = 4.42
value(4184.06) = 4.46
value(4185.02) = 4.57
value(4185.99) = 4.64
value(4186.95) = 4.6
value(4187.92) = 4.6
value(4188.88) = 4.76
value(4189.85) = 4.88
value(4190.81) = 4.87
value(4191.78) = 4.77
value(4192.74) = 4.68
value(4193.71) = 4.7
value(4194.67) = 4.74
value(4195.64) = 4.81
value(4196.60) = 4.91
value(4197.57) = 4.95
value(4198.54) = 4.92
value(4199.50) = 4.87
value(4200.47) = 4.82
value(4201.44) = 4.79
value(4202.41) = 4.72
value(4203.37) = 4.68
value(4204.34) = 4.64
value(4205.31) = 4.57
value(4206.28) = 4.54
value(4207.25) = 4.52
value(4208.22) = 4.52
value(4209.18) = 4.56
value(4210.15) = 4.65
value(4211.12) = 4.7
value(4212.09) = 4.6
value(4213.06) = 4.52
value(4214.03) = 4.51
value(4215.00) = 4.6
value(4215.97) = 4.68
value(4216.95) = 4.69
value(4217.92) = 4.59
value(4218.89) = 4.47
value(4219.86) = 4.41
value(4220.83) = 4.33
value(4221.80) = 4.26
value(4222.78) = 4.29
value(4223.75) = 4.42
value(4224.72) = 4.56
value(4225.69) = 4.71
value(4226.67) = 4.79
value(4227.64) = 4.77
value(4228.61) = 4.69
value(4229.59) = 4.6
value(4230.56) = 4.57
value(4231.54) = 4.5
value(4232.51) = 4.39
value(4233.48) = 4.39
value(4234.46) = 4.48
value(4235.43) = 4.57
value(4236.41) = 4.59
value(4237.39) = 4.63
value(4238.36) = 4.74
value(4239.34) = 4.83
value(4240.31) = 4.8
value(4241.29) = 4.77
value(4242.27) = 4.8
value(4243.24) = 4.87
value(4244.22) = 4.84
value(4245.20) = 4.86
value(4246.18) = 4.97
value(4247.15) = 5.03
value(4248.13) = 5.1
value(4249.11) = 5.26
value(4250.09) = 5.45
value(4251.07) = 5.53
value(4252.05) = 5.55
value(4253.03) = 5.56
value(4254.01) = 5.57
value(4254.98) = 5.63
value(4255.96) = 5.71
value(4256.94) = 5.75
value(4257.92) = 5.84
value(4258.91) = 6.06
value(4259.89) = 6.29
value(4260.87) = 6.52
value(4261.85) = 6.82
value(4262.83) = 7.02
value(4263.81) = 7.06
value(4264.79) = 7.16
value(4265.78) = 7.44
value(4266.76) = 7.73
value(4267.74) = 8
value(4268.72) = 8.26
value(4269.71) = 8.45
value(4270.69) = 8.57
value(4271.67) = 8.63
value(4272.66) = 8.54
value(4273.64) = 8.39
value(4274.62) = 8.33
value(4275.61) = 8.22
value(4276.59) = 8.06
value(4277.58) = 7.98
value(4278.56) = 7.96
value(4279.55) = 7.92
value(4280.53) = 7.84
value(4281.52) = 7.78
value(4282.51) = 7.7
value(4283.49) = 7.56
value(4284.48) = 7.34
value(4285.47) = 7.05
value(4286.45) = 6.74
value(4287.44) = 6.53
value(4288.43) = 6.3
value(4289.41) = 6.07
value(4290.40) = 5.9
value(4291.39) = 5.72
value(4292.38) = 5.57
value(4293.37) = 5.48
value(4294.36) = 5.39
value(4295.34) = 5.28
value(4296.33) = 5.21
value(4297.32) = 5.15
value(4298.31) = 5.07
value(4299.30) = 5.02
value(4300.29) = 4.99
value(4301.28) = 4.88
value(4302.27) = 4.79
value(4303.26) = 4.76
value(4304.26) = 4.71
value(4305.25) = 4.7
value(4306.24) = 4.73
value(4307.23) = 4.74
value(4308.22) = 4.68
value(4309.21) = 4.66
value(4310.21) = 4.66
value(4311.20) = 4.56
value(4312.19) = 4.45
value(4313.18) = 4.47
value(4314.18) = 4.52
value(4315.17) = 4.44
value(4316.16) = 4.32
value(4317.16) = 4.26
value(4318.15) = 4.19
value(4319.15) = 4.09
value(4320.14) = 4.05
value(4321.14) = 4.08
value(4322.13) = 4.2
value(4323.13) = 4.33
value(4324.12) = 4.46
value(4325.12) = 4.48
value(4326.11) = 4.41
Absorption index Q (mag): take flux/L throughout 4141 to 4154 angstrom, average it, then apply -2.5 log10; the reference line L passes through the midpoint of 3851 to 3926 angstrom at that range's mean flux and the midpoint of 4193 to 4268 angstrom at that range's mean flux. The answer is 0.21 mag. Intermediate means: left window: 4.79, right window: 5.08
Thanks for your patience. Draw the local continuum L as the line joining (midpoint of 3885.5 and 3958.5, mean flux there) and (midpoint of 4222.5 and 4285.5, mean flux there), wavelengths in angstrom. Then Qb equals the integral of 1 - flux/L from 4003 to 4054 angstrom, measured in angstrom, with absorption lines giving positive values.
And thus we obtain 9.1 angstrom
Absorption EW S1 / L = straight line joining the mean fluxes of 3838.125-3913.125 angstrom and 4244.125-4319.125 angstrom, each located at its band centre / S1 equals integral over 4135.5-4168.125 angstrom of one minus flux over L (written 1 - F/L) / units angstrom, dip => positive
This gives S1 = 8.61 angstrom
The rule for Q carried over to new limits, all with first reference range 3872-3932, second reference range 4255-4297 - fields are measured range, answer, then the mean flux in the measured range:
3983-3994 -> 0.151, 4.57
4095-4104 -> 0.429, 4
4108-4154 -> 0.454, 4.04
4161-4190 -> 0.387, 4.49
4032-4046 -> 0.391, 3.88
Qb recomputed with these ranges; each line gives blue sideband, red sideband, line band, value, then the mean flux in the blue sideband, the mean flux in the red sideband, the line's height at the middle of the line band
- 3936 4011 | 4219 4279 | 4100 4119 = 4.2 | 4.47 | 5.85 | 5.15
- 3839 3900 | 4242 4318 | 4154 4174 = 4.8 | 4.95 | 6.07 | 5.75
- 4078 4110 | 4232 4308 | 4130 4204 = 7.2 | 4.01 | 6.09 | 4.87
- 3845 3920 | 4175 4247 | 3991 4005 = 1.0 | 4.82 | 4.64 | 4.76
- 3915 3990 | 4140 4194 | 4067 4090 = 2.1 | 4.49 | 4.39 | 4.43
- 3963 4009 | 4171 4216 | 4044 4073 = 4.4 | 4.51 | 4.64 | 4.55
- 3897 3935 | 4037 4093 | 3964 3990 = -1.6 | 4.53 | 3.93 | 4.28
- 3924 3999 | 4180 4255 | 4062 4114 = 7.0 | 4.46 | 4.73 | 4.59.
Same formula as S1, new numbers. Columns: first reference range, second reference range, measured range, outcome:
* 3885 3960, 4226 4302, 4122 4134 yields 3.4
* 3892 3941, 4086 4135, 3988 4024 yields -1.5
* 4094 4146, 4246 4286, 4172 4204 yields 4.3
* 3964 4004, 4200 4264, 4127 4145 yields 2.8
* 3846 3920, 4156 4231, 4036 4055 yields 3.2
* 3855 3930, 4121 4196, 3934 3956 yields 1.5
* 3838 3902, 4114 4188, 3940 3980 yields 2.1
